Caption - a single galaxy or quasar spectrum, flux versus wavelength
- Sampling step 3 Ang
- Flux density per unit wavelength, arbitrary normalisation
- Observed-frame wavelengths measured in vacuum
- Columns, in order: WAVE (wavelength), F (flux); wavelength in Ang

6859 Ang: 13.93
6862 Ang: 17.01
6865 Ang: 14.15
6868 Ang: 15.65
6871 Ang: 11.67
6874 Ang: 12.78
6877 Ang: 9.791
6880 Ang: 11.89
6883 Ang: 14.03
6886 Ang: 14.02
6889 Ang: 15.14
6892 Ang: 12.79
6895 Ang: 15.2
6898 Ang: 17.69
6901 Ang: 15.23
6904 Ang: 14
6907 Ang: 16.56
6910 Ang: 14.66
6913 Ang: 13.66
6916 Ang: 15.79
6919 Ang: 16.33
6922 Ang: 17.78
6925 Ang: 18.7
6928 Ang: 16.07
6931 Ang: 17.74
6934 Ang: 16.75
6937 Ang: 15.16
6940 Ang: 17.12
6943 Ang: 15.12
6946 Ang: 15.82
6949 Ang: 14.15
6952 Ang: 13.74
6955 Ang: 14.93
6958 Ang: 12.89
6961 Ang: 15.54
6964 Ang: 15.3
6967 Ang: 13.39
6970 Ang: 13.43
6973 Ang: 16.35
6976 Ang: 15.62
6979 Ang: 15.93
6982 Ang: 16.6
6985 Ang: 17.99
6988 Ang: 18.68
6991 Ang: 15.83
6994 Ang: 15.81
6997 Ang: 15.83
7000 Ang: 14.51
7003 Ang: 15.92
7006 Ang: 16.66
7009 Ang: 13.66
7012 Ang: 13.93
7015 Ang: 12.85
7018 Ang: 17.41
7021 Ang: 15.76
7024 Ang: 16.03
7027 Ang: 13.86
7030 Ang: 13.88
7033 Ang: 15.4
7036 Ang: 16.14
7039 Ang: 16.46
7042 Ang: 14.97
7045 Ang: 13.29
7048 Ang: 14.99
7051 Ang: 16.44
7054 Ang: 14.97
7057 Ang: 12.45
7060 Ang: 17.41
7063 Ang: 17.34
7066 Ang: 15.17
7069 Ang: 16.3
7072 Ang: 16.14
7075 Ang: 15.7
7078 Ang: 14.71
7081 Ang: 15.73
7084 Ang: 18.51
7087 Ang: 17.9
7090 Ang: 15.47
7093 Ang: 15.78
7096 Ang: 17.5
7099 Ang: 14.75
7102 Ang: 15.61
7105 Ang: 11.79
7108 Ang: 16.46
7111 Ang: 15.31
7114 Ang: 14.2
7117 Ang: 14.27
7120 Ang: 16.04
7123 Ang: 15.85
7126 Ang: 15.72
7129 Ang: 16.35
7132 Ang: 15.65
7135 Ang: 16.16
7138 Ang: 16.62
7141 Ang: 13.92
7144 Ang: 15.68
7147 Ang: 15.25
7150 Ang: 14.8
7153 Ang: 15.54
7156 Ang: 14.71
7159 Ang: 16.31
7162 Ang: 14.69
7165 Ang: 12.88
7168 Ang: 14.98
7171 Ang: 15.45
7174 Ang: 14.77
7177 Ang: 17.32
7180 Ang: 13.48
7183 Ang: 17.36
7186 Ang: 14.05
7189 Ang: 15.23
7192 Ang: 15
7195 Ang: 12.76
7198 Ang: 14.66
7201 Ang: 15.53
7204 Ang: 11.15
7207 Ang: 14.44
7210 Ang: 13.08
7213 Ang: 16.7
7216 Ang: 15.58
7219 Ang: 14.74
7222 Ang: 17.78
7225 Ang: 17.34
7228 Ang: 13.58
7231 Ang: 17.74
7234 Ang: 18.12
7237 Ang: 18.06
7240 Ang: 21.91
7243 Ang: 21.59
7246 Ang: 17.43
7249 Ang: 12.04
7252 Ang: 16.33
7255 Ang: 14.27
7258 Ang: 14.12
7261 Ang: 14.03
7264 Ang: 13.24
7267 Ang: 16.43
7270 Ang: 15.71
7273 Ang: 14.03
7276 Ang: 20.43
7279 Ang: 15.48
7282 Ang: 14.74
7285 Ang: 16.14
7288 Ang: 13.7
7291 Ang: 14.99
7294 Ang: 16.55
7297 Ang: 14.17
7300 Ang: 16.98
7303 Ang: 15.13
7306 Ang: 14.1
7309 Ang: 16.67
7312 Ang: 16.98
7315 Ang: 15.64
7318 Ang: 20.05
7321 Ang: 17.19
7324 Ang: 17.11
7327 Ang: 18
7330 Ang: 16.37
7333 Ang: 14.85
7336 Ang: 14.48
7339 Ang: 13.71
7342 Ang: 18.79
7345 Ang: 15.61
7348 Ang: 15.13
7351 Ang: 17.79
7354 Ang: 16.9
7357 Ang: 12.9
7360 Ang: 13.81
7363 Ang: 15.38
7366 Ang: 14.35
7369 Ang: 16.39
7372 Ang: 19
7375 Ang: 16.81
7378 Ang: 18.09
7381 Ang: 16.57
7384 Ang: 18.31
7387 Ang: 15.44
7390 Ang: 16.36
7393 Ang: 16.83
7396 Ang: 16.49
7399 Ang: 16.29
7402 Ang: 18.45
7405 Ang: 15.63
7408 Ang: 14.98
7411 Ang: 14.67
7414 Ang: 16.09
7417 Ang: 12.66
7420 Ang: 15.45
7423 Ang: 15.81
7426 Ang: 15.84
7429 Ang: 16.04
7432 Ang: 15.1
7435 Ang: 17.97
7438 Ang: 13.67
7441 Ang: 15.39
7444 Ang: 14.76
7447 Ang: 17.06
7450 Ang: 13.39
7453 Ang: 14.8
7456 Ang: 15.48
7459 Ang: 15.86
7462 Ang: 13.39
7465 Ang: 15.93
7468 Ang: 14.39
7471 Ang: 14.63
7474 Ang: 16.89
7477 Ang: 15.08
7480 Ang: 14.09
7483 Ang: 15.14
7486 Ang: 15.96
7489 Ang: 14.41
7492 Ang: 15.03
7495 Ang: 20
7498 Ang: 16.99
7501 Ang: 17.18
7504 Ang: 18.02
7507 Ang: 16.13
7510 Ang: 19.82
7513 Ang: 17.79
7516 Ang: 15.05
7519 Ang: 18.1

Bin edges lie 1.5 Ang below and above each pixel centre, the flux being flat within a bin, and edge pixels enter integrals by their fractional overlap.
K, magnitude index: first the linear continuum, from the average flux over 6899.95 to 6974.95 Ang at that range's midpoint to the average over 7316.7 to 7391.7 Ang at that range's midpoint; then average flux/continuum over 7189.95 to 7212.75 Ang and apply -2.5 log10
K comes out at 0.15 mag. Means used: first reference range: 15.5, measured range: 14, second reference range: 16.4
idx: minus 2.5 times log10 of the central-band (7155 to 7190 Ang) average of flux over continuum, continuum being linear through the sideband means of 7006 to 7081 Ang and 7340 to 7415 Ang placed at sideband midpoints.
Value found 0.04 mag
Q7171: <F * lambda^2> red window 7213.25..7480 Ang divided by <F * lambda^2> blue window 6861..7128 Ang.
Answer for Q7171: 1.1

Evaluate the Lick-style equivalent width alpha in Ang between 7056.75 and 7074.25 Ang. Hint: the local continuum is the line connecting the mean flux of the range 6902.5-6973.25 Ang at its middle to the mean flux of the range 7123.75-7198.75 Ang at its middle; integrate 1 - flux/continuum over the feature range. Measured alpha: -0.8 Ang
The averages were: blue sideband 15.4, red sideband 15.2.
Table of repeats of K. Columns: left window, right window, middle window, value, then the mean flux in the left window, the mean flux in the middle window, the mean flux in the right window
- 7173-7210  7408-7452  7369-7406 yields -0.13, 14.6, 17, 15.3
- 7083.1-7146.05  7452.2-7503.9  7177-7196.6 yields 0.06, 15.7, 14.9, 15.7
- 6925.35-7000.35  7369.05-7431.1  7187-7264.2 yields 0.03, 15.7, 15.7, 16.3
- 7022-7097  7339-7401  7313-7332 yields -0.07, 15.7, 17.3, 16.3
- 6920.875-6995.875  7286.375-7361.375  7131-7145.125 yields 0.02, 15.8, 15.6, 15.9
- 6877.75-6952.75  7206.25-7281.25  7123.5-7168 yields 0.04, 15.4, 15.3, 16.2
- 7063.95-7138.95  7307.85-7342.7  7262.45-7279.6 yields 0.03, 15.8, 15.9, 16.6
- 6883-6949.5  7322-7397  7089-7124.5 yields 0.05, 15.7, 15.2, 16.2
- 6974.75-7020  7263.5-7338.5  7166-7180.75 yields 0.05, 15.8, 15.2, 16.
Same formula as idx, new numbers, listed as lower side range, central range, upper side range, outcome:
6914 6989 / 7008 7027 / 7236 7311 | 0.07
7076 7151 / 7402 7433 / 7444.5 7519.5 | 0.04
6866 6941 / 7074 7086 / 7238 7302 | -0.05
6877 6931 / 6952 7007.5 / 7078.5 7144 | -0.01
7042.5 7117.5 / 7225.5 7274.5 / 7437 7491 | -0.06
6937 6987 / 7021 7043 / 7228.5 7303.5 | 0.01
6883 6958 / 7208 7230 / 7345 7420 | 0.02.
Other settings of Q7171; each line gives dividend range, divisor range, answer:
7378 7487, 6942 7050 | 1.16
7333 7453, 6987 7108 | 1.12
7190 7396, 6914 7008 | 1.11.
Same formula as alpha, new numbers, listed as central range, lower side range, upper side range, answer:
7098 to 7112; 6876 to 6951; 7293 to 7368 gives 0.7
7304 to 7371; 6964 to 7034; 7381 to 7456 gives -1.5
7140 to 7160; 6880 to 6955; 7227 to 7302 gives 0.9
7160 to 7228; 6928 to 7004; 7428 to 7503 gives 2.9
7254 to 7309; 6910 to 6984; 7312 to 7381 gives 3.1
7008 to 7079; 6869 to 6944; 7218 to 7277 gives 1.6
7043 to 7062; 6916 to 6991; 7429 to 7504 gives 1.0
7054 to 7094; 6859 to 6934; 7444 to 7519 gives -2.0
